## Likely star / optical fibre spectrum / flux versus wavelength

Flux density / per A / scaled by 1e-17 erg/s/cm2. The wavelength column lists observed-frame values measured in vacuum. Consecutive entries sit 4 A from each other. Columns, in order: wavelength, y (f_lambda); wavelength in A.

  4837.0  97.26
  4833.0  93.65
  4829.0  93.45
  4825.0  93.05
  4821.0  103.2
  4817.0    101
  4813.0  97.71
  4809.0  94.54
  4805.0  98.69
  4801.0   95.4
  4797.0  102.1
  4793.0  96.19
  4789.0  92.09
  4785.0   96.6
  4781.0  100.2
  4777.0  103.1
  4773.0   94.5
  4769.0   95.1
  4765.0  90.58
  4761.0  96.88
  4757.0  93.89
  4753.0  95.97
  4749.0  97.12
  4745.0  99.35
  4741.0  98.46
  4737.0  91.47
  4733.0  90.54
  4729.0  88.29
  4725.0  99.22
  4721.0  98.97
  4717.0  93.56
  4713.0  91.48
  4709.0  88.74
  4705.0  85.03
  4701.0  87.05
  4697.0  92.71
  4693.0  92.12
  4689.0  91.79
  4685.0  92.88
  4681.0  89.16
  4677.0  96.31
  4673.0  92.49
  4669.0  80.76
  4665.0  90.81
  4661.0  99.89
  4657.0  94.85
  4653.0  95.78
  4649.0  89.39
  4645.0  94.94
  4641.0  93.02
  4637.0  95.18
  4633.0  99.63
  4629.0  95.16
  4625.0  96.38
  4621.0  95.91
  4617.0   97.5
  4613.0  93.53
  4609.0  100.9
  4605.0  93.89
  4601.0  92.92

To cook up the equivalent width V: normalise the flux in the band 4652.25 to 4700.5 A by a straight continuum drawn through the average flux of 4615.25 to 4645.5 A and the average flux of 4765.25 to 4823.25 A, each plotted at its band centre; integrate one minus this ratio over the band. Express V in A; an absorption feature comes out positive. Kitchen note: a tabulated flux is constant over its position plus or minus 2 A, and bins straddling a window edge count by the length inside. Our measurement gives 2.1 A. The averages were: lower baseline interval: 96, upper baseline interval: 97.6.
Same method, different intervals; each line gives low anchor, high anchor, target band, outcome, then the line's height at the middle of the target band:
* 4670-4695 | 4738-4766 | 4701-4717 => 0.8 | 93.5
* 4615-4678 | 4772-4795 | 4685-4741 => 2.2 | 95.7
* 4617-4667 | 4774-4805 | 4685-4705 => 1.2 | 96.2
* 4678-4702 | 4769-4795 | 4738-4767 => -0.2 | 95.2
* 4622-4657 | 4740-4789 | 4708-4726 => 0.3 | 96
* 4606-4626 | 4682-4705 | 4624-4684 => 0.2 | 93.8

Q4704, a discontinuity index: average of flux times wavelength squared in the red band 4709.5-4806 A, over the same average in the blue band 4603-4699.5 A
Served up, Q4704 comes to 1.1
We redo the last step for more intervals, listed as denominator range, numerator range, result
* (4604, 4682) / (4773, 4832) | 1.11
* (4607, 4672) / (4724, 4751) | 1.05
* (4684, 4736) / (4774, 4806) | 1.10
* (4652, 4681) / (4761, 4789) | 1.09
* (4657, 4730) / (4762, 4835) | 1.10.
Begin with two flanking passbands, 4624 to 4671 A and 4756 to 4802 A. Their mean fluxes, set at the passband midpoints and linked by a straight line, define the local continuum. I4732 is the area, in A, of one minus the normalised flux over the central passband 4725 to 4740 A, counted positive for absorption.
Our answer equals 0.6 A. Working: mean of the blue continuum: 93.8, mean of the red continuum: 96.5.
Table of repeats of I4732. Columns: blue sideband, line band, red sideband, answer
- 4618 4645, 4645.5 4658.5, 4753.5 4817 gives 0.3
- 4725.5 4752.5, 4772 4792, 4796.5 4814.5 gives -0.2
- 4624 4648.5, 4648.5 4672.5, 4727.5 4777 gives 0.8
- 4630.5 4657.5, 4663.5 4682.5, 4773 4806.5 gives 1.1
